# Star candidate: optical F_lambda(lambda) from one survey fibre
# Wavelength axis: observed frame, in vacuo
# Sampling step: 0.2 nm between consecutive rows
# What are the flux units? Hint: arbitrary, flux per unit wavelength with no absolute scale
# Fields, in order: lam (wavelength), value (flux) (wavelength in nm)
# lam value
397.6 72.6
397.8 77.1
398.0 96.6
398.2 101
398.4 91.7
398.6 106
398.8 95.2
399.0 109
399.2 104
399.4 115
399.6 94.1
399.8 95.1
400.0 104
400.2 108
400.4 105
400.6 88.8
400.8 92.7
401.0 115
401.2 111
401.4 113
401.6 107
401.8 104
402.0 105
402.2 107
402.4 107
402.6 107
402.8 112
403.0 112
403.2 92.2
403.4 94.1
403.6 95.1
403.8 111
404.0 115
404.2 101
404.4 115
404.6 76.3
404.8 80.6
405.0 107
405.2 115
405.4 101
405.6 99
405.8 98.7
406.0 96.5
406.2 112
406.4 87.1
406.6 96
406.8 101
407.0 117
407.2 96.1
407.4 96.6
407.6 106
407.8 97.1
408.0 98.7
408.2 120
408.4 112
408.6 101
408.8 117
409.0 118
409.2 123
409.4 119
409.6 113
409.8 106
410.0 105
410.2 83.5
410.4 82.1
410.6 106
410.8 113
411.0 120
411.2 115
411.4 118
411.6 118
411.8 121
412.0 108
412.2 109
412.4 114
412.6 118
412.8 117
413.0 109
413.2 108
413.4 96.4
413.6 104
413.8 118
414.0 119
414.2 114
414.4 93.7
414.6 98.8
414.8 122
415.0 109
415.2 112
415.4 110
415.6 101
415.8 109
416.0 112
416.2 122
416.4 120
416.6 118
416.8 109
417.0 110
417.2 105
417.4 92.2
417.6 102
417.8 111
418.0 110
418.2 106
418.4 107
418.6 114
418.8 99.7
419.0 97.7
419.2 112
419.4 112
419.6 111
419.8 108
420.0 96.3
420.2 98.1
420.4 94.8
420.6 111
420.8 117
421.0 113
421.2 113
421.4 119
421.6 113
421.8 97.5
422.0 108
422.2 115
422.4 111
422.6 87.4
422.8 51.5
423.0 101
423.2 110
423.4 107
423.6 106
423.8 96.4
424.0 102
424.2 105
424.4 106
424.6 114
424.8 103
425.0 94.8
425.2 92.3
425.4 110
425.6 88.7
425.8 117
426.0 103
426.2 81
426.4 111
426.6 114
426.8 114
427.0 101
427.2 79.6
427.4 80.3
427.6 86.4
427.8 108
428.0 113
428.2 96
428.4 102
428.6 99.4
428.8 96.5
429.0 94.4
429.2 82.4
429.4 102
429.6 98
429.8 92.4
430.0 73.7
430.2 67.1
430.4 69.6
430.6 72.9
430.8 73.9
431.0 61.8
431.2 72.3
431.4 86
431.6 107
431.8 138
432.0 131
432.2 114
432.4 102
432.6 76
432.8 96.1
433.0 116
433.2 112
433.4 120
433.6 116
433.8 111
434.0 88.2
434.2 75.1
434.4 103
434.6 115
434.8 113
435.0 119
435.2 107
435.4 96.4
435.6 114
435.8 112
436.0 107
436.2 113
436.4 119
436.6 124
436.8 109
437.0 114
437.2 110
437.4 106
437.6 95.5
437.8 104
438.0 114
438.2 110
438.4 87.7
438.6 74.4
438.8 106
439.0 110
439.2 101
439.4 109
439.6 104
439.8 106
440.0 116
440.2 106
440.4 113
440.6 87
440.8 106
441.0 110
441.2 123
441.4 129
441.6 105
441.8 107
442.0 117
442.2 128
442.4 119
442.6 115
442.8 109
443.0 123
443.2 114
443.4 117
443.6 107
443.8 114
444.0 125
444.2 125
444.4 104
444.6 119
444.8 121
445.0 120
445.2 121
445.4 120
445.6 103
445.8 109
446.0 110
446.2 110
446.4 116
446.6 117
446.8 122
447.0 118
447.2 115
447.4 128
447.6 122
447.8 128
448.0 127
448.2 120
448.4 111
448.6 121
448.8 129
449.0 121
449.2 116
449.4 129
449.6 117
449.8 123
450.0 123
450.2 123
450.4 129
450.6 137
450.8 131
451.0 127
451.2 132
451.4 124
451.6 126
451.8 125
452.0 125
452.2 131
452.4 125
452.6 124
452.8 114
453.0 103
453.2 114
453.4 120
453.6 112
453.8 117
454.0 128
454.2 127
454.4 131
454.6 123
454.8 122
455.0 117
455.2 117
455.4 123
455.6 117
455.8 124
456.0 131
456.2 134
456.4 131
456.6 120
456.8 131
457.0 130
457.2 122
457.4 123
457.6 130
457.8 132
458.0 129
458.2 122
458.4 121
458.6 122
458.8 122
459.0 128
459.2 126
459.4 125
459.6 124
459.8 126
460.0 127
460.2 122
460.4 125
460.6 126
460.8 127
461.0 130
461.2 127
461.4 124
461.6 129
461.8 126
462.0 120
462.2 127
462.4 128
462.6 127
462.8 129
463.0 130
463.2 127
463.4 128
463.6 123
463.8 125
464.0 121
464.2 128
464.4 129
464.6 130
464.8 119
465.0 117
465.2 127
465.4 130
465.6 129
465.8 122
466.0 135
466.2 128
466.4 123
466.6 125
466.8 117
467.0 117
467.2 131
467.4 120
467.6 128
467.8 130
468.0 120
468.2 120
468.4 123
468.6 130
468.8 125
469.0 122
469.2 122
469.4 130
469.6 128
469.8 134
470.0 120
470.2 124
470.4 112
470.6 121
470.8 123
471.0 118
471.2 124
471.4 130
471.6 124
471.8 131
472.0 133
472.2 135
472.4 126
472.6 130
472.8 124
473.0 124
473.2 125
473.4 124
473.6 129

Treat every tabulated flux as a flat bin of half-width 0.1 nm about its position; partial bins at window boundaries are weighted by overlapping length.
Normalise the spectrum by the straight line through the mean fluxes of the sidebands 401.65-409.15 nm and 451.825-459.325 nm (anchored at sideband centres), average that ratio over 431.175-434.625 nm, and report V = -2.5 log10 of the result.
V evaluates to 0.096 mag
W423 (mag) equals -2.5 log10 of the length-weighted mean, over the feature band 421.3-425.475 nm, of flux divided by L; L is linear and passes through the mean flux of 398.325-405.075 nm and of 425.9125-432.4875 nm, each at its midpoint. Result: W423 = -0.07 mag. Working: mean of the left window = 103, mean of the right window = 94.6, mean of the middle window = 102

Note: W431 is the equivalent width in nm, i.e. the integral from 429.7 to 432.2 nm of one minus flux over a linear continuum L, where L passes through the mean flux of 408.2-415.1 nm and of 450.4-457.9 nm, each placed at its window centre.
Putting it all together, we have 0.61 nm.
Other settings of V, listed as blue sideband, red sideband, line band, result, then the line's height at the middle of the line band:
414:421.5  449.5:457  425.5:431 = 0.22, 113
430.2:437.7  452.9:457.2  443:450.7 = -0.04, 115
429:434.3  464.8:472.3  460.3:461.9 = -0.07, 119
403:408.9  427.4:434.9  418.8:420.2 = -0.06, 99.1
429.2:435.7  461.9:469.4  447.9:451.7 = -0.11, 112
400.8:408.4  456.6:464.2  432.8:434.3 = 0.10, 115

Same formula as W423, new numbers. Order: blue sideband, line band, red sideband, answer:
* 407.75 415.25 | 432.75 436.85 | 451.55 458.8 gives 0.08 mag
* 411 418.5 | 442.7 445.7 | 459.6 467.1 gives 0.03 mag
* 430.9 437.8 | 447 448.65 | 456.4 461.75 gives -0.04 mag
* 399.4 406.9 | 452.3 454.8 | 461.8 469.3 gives 0.01 mag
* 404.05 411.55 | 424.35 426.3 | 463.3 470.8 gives 0.10 mag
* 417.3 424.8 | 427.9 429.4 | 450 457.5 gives 0.12 mag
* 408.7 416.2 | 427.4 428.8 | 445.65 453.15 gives 0.16 mag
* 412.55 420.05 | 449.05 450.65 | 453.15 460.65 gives -0.02 mag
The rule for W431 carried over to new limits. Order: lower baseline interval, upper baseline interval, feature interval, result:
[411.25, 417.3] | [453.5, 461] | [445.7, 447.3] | 0.09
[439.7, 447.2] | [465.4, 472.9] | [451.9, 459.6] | -0.25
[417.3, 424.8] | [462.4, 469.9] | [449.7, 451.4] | -0.14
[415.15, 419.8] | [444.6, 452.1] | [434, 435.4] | 0.15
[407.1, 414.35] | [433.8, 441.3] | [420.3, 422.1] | -0.02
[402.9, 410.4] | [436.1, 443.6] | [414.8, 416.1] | -0.06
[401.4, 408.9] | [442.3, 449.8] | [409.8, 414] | -0.14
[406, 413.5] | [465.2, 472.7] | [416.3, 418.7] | 0.03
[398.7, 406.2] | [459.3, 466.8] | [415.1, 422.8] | 0.14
